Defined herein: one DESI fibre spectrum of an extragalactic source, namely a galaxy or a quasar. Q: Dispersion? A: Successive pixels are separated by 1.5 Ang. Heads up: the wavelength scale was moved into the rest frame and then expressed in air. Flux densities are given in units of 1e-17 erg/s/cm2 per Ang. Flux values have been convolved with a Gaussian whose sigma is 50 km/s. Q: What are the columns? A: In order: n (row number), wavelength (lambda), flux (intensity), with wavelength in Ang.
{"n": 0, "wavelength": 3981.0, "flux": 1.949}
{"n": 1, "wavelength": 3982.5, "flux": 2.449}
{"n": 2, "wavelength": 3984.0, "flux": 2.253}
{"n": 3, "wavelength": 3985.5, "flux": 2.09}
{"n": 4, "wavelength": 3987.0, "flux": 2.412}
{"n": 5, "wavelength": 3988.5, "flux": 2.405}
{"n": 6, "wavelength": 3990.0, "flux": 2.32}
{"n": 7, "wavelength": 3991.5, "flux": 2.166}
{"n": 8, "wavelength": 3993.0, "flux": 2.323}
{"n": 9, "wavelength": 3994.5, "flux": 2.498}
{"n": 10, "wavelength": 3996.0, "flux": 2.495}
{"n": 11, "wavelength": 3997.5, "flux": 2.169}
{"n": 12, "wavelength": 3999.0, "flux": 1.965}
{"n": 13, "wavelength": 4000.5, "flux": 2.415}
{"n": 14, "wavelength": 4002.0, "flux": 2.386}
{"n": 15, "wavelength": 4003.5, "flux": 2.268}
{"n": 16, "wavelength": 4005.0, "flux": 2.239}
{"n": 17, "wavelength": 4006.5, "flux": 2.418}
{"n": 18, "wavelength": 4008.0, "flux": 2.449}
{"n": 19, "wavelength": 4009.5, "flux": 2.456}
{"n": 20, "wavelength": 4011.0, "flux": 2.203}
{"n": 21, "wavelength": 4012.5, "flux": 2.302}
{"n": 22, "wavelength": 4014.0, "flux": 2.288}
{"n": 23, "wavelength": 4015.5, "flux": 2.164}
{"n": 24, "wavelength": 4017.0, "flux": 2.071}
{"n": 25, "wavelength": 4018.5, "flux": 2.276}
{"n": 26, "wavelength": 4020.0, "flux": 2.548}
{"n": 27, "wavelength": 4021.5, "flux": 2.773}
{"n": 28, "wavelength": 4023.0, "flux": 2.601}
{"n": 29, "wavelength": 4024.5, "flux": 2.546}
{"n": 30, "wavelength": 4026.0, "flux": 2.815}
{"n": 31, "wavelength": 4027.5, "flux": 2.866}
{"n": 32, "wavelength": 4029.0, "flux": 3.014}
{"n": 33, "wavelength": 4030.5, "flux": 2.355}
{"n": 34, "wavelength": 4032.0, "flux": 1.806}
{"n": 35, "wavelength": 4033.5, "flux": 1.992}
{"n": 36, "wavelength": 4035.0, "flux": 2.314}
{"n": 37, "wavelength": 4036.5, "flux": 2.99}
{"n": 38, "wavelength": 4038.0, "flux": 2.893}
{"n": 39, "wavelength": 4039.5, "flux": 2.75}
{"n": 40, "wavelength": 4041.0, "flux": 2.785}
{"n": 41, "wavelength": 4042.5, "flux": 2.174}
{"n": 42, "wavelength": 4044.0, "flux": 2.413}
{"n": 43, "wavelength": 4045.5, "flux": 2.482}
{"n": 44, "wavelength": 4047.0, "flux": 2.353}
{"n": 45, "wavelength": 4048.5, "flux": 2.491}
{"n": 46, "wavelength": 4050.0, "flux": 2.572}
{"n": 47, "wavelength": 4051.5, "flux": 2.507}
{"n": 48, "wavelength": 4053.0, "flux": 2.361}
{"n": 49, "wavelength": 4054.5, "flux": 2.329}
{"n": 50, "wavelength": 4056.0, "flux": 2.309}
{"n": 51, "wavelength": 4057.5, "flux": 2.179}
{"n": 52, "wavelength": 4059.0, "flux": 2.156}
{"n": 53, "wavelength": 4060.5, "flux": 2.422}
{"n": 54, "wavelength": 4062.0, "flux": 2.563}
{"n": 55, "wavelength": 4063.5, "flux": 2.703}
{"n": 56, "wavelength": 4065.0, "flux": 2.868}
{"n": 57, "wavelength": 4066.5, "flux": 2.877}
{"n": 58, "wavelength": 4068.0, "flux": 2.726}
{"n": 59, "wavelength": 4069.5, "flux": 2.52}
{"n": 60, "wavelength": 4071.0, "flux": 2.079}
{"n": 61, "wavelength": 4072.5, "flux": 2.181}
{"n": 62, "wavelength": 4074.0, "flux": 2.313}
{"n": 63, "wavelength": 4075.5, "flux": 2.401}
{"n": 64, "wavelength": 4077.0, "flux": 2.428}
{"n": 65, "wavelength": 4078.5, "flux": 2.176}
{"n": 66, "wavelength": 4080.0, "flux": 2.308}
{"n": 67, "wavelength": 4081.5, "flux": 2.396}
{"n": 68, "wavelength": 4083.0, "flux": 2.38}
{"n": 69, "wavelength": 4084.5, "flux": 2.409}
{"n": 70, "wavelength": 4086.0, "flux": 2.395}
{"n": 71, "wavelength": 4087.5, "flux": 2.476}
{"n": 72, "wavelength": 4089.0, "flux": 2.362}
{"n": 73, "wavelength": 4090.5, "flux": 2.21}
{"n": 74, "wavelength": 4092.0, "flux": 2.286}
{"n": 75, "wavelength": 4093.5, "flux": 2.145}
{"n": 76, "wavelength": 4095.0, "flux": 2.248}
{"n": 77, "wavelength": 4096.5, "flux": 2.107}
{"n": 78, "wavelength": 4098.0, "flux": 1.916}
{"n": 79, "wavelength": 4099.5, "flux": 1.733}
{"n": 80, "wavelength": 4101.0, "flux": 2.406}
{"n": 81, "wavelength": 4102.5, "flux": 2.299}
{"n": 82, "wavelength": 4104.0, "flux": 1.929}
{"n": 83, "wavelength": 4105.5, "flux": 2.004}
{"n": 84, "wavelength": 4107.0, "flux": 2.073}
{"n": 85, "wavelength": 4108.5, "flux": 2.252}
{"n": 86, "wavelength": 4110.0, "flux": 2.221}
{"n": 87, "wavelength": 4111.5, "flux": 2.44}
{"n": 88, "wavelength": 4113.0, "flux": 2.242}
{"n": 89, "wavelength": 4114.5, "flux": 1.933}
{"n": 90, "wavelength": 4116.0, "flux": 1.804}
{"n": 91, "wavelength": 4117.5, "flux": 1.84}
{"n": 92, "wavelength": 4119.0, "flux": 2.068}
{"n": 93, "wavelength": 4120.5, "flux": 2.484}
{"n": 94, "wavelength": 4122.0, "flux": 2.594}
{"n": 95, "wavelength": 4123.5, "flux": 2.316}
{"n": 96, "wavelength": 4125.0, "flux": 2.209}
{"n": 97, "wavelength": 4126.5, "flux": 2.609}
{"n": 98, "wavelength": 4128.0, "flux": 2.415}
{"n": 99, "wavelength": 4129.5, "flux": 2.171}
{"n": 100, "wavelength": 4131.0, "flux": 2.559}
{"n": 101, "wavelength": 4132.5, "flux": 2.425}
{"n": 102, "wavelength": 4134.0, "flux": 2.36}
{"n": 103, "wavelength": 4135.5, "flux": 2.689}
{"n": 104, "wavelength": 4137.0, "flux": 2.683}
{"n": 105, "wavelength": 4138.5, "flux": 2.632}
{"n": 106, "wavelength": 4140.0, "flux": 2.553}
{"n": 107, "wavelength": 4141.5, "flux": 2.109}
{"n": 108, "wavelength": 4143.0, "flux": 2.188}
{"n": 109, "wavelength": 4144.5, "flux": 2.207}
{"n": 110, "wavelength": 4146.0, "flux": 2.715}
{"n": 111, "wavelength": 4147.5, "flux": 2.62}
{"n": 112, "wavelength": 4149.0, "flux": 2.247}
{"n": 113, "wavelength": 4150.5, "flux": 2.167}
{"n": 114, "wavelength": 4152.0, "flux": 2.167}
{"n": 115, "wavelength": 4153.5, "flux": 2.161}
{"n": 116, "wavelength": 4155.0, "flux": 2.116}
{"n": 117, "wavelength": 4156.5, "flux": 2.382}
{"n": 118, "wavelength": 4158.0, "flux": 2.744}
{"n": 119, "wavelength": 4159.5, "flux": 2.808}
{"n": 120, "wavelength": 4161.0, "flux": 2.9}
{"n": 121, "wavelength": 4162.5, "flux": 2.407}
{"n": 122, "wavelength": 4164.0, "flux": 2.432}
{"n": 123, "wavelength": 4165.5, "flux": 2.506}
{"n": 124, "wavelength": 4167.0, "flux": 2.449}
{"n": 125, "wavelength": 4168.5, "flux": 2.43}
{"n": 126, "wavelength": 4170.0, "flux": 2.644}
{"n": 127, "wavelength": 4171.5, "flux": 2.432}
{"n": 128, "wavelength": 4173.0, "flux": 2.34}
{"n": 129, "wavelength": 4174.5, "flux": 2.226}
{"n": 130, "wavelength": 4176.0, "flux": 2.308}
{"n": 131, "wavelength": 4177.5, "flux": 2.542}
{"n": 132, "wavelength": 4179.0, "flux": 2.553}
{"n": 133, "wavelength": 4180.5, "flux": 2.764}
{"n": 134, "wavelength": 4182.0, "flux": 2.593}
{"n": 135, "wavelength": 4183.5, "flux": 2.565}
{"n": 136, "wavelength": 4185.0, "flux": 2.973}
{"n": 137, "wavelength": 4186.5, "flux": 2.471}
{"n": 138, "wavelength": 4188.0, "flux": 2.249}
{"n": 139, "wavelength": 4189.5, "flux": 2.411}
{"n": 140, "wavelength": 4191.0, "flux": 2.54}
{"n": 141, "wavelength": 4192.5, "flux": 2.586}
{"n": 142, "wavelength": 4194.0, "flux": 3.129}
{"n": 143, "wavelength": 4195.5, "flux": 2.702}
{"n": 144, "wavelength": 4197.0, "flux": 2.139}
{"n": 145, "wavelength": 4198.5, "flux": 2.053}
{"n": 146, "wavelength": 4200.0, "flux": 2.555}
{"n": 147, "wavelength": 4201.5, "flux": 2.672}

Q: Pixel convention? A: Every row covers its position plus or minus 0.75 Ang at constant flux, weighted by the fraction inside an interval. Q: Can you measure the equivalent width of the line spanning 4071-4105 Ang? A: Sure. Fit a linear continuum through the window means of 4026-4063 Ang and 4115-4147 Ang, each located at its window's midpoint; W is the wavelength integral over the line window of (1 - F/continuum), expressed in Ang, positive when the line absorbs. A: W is 2.4 Ang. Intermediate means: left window 2.47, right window 2.36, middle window 2.24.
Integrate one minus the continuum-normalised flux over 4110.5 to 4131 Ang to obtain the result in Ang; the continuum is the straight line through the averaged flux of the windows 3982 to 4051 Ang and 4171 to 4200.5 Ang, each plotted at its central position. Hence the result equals 1.8 Ang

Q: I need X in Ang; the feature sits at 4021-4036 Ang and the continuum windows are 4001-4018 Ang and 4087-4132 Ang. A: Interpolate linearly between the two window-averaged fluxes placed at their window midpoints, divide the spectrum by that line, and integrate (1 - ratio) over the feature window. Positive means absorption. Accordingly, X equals -1.5 Ang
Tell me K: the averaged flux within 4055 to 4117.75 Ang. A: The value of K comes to 2.28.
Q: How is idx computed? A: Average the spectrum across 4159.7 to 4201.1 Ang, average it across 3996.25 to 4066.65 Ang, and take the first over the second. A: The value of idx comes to 1.0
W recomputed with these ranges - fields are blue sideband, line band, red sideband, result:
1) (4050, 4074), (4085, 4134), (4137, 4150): 4.1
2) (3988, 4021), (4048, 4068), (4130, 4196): -1.0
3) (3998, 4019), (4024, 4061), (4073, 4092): -2.6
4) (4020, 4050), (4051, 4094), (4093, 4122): -1.2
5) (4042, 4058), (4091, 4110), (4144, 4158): 1.9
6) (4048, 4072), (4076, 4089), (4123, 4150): 0.5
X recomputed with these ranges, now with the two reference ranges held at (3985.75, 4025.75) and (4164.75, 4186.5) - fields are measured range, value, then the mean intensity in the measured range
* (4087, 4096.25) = 0.6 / 2.27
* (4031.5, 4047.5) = -0.5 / 2.46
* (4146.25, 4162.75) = 0.4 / 2.44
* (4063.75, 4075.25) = -0.5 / 2.51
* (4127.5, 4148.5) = 0.3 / 2.45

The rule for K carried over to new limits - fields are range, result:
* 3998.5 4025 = 2.36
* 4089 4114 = 2.16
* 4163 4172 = 2.48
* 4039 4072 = 2.48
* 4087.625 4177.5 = 2.32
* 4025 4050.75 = 2.53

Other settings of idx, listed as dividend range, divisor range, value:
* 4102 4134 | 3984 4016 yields 0.97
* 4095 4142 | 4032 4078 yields 0.92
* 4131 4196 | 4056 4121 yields 1.09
